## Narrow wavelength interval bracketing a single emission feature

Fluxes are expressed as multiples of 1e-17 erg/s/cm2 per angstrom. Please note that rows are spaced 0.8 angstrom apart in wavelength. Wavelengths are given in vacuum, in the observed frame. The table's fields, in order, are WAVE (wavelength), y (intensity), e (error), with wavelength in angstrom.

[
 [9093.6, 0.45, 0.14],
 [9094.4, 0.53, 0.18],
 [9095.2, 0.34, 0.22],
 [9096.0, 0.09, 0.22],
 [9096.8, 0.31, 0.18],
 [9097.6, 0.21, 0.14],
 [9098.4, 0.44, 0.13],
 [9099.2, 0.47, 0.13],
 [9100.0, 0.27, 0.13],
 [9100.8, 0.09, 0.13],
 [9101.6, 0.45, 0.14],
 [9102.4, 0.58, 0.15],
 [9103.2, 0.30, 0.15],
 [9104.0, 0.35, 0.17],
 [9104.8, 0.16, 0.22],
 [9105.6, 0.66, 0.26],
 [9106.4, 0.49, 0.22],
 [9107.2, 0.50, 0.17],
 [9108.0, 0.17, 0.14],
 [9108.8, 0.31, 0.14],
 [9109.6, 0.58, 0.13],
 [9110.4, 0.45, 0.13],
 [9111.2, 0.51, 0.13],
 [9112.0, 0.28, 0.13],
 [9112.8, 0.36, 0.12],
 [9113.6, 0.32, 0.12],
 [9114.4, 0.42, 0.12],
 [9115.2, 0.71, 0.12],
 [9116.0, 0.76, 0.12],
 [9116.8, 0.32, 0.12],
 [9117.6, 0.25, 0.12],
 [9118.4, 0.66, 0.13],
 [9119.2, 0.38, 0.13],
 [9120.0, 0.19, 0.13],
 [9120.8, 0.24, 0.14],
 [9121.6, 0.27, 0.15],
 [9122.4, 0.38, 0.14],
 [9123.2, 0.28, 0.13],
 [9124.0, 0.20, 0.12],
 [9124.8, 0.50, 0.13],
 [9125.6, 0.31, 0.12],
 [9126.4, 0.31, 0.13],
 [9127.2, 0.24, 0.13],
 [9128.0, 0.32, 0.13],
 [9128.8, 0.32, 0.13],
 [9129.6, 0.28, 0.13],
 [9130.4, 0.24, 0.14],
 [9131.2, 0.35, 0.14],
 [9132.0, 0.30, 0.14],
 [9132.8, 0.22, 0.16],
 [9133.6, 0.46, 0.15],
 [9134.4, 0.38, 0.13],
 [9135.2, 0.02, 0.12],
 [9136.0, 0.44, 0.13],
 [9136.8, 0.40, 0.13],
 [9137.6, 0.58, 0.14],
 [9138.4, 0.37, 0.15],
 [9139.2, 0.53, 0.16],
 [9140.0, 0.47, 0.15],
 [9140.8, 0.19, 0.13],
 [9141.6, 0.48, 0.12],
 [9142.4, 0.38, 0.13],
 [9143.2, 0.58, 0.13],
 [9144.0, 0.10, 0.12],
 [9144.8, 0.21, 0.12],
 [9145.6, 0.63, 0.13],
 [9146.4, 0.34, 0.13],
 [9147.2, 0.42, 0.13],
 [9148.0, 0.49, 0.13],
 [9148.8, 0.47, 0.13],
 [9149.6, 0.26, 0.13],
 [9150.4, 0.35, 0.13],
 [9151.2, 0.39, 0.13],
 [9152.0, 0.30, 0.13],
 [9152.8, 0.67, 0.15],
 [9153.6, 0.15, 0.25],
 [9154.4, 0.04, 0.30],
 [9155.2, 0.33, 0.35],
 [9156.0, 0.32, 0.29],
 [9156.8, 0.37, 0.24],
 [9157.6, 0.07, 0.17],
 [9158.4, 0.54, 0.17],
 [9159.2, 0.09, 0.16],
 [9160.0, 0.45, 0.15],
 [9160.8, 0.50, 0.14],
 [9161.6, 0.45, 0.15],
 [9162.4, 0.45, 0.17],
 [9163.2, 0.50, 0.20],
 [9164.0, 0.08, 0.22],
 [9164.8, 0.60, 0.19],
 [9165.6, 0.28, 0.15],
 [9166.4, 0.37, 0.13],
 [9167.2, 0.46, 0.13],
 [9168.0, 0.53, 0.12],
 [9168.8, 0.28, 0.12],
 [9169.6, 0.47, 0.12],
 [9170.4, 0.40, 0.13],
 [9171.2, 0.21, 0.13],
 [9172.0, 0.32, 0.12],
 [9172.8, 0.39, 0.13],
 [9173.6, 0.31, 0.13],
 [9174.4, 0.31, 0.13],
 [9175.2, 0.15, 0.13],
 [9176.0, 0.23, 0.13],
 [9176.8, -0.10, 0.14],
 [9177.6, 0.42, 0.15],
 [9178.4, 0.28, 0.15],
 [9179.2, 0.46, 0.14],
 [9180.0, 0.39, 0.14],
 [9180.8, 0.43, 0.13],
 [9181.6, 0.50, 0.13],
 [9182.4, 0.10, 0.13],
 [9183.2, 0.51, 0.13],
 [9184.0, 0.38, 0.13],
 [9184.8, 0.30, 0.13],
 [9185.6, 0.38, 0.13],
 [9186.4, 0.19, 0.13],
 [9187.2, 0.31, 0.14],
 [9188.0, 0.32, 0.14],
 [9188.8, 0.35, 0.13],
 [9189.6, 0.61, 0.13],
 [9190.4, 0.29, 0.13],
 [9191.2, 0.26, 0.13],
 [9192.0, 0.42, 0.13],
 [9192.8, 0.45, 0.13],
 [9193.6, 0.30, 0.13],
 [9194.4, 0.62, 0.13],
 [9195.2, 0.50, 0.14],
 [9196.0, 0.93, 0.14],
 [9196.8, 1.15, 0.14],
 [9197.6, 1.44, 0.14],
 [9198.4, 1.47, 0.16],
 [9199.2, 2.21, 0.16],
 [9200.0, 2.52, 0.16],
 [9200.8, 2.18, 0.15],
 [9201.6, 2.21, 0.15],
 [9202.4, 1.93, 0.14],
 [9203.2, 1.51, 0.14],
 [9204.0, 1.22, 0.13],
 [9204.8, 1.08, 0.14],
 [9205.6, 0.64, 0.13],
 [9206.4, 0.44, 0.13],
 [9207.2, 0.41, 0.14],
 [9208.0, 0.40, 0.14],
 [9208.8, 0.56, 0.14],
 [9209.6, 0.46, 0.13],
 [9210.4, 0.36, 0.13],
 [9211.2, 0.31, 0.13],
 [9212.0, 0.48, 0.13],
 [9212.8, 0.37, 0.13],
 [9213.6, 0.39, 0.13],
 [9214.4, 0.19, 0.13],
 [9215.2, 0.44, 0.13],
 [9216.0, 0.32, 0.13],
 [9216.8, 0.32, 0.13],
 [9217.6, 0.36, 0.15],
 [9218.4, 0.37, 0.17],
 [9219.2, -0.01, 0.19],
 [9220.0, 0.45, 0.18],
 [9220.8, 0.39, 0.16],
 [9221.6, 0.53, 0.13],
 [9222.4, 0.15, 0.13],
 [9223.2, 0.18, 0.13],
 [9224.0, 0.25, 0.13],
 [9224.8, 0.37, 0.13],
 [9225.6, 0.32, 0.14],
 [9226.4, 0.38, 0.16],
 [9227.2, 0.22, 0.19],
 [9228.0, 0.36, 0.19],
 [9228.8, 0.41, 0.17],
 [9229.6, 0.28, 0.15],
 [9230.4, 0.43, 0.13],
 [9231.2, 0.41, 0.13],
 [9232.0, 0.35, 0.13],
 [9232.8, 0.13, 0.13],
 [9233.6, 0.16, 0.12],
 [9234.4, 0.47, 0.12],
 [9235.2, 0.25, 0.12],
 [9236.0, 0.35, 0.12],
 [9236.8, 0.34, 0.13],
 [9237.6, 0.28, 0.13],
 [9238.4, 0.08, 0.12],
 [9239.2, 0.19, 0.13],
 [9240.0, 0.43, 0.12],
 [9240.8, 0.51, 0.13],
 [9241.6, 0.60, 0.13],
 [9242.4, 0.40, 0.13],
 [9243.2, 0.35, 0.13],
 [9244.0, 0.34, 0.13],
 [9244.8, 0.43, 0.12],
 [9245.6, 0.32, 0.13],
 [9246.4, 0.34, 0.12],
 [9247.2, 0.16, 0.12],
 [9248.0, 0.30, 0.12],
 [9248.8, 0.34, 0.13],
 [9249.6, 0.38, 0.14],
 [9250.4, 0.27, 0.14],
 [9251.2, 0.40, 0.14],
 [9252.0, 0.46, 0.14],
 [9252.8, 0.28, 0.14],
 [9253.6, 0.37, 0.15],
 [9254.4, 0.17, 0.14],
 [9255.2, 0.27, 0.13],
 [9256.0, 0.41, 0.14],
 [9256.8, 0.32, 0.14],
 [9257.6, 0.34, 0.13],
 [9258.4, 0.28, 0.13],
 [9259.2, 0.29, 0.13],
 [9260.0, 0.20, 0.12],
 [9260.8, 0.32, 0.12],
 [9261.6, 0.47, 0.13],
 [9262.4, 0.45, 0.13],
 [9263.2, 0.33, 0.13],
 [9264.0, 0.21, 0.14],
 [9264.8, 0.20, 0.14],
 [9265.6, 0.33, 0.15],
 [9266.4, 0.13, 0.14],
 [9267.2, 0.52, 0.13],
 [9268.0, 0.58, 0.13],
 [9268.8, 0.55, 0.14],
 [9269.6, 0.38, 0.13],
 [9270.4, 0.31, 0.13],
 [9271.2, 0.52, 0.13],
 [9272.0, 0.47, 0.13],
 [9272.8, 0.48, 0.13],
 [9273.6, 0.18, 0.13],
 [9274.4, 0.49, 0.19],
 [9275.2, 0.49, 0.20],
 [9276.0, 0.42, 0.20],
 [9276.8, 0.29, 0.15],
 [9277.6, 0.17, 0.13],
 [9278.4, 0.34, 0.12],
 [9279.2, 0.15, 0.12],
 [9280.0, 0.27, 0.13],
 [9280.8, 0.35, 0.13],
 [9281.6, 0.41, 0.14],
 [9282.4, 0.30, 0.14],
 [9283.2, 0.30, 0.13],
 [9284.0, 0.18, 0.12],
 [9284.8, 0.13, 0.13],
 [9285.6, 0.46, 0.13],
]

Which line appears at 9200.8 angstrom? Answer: H-beta 4861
